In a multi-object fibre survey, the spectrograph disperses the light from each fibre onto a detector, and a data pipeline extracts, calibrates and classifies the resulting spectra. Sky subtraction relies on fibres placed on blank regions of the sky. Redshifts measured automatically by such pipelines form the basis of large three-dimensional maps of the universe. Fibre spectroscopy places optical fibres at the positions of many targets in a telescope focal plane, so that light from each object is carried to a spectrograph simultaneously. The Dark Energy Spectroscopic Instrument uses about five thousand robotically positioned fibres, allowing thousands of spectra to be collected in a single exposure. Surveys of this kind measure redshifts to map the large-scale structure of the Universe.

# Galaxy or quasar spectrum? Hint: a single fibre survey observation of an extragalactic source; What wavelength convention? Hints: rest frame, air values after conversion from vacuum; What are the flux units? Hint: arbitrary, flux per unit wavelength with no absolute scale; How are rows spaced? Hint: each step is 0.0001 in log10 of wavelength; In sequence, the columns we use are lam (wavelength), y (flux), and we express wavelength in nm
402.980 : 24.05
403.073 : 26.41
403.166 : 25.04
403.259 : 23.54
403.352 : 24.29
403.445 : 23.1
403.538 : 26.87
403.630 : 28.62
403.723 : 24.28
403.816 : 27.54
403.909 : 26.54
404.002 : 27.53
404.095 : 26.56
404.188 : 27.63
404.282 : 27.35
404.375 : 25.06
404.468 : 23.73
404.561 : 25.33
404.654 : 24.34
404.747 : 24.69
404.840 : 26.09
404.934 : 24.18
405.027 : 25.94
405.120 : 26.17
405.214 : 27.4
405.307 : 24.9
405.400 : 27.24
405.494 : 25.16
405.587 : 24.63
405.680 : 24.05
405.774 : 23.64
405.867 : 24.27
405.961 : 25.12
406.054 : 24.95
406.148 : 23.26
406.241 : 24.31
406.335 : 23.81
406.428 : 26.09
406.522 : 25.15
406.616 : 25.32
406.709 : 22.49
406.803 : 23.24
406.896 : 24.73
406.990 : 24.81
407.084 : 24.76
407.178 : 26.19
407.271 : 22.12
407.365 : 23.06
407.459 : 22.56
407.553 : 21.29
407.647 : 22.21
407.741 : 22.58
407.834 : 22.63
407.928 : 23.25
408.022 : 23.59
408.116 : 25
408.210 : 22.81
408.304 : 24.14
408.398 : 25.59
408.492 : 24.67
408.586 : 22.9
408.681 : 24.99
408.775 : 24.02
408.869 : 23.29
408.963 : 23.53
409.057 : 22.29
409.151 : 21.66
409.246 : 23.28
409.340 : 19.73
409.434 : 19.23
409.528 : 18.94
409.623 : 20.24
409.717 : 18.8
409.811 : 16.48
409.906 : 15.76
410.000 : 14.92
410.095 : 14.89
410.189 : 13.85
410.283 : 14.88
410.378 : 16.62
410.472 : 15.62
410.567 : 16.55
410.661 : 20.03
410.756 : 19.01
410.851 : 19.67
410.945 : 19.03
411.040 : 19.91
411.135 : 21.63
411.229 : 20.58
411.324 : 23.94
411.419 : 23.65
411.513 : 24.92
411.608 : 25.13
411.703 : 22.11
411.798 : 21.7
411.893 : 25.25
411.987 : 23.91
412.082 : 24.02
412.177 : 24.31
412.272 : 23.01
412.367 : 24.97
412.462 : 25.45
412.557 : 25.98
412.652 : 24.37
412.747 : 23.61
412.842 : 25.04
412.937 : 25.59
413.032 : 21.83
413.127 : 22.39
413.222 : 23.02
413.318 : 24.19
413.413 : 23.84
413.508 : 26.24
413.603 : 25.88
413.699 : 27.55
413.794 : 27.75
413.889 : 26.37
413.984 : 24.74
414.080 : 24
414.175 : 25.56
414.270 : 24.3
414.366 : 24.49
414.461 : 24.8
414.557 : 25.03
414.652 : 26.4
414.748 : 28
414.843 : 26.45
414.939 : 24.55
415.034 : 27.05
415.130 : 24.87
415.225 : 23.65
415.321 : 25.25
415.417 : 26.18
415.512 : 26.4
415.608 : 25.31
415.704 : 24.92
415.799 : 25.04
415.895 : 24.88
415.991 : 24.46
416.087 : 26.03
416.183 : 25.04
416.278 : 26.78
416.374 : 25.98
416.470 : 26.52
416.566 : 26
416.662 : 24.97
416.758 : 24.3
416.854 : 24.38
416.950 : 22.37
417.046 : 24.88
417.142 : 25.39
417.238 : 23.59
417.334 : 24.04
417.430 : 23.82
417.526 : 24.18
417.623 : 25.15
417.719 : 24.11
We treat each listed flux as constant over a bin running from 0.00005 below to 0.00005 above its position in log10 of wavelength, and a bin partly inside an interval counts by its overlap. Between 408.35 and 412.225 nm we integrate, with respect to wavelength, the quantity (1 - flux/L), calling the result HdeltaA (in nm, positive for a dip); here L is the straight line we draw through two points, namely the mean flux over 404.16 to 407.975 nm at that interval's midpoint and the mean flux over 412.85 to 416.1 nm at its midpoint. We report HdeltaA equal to 0.64 nm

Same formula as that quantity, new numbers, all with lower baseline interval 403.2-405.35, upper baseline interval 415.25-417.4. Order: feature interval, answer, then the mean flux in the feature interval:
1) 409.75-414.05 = 0.56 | 22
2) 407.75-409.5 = 0.17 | 23.1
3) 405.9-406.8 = 0.04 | 24.4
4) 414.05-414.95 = -0.01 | 25.4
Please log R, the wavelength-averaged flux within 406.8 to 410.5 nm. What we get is 21.4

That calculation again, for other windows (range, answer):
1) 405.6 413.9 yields 22.6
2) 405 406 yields 25.3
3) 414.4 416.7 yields 25.6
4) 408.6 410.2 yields 19.9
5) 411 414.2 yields 24.2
